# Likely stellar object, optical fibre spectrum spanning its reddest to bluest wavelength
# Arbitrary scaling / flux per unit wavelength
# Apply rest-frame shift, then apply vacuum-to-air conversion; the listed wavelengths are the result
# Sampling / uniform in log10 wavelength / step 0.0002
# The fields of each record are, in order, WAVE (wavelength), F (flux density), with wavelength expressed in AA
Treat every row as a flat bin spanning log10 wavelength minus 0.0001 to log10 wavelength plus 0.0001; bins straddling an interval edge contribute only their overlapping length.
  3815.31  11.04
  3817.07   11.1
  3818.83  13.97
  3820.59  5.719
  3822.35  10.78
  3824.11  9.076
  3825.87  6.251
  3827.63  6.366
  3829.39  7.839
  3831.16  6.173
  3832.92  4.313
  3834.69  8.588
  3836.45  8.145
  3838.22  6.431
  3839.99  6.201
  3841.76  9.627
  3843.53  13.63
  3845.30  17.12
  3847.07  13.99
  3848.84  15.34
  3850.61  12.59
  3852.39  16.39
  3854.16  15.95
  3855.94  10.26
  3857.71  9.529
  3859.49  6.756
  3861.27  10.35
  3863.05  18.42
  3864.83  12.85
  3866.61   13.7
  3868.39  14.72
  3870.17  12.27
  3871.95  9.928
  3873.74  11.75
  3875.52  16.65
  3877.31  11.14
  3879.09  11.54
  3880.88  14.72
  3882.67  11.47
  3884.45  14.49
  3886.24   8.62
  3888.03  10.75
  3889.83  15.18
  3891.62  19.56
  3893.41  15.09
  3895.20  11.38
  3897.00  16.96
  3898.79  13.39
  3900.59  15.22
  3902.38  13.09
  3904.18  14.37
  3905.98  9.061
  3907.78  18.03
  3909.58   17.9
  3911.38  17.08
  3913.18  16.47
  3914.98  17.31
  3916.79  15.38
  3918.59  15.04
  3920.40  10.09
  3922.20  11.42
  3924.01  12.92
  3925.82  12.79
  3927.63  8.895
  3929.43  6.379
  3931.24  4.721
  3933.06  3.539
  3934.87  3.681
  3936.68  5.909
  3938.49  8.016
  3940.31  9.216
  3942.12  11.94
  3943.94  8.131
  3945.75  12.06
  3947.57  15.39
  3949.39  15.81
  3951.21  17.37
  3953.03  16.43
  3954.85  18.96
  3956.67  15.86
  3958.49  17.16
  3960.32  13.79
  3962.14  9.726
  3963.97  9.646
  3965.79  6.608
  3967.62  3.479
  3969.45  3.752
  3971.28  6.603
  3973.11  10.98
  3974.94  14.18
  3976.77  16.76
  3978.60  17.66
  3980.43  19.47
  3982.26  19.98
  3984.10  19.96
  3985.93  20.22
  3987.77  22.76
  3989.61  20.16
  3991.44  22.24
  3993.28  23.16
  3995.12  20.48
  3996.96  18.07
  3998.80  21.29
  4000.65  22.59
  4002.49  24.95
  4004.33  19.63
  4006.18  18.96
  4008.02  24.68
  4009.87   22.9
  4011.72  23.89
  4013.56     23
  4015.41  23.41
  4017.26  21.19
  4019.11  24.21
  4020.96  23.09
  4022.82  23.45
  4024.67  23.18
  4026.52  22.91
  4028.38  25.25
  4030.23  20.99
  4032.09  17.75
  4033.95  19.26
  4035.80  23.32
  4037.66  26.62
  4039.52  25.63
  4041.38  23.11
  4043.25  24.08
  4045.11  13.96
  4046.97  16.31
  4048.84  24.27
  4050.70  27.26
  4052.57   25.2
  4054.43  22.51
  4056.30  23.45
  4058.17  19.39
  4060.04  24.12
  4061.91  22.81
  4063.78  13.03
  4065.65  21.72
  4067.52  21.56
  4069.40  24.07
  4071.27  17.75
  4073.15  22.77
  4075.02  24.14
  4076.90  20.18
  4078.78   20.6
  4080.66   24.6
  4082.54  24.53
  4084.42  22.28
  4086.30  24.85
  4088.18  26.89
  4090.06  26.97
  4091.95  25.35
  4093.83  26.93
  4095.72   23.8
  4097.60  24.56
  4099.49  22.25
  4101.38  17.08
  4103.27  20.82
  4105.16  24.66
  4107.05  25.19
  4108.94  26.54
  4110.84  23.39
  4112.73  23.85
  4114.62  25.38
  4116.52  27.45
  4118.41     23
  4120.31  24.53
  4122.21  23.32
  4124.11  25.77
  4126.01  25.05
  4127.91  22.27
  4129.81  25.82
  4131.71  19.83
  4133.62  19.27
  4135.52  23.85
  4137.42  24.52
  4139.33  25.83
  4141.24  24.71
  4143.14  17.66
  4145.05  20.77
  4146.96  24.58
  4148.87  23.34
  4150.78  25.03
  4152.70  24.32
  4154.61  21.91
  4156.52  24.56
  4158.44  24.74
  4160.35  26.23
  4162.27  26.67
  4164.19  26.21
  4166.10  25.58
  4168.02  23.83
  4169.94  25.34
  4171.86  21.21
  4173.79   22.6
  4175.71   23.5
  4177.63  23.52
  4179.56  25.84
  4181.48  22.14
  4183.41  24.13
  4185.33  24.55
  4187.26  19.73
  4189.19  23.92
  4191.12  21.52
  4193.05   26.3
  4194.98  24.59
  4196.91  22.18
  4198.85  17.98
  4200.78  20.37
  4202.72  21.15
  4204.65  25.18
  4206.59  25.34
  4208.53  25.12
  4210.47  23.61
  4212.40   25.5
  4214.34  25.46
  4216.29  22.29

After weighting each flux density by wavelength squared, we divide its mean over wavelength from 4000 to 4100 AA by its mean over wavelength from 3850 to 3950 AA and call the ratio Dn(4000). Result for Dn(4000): 1.98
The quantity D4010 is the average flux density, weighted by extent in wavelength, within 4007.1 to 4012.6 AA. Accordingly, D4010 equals 23.8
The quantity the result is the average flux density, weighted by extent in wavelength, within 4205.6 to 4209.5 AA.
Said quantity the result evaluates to 25.2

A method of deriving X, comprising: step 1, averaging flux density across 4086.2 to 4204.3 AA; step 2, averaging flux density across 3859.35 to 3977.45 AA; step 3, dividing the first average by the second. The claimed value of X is 1.92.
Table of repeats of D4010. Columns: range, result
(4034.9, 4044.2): 24.5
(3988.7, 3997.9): 20.8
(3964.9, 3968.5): 5.04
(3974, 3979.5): 16.2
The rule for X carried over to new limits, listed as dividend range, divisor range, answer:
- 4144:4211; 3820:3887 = 2.13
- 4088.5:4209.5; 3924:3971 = 2.29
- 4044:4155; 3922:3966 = 2.07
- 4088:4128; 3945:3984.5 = 1.78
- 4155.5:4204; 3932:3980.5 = 2.06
